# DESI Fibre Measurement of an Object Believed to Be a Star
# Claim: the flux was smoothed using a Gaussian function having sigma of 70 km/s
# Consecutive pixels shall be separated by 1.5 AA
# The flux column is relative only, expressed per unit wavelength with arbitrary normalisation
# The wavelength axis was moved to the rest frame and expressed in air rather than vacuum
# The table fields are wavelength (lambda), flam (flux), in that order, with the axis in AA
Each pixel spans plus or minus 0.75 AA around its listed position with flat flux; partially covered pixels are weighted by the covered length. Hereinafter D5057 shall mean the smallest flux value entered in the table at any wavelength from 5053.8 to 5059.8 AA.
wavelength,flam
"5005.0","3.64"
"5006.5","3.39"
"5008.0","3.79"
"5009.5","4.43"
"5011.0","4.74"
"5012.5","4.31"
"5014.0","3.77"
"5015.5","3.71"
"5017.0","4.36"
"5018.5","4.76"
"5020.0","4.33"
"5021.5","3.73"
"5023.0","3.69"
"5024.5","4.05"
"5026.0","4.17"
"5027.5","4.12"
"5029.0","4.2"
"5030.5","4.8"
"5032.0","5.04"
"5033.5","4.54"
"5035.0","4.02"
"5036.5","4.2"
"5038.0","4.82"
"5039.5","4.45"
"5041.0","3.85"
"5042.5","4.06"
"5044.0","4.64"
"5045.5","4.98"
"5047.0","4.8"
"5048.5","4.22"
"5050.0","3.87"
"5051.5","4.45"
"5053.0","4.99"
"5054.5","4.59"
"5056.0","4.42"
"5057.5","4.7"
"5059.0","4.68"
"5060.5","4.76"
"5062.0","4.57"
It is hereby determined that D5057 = 4.42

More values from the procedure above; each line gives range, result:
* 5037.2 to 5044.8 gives 3.85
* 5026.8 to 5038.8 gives 4.02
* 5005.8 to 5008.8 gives 3.39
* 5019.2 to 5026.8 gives 3.69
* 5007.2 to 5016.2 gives 3.71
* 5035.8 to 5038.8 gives 4.2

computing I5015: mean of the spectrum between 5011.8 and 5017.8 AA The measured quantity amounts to 4.04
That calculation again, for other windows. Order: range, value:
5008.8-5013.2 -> 4.5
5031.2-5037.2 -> 4.46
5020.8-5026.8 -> 3.91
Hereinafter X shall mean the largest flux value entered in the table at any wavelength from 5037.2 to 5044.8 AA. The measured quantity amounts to 4.82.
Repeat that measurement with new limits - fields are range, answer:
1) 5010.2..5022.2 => 4.76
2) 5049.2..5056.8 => 4.99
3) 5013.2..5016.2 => 3.77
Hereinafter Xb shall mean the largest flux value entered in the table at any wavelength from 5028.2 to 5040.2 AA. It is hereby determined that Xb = 5.04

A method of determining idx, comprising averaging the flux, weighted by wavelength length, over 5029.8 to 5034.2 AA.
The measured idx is 4.8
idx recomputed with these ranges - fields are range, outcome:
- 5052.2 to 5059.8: 4.68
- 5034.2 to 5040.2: 4.37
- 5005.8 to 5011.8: 4.1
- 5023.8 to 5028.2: 4.11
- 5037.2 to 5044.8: 4.37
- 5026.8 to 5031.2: 4.37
